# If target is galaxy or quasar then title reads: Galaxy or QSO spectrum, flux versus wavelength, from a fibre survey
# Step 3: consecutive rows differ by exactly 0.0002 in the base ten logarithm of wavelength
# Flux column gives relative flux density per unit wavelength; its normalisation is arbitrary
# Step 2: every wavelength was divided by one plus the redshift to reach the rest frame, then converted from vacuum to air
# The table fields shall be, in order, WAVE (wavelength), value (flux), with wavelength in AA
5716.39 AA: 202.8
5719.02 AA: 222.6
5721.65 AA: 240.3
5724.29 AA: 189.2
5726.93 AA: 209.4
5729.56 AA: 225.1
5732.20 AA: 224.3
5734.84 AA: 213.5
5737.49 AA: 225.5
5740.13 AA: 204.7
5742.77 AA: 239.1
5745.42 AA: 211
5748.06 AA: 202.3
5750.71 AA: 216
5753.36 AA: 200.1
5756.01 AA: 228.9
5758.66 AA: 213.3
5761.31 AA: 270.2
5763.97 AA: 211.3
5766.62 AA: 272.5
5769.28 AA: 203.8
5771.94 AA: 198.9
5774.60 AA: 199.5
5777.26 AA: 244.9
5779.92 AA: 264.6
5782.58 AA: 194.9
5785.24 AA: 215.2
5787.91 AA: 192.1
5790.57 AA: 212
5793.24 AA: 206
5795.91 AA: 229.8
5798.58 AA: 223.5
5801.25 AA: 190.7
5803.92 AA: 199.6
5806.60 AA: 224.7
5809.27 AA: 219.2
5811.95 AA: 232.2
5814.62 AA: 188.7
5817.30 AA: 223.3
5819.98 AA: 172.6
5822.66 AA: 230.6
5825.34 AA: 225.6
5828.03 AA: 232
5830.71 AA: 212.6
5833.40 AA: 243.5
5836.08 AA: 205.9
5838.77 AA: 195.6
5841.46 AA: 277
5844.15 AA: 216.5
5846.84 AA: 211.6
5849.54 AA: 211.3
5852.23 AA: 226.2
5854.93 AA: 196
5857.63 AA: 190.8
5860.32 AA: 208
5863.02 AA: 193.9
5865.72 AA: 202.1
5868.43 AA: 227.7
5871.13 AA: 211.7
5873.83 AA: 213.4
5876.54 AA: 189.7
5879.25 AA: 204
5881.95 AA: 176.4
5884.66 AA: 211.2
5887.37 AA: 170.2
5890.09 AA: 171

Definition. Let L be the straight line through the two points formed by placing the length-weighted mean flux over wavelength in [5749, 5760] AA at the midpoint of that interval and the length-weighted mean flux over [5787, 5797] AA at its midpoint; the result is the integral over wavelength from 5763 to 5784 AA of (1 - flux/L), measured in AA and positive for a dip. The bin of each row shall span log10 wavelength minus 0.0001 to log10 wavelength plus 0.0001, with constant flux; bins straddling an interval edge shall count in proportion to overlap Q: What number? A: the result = -1.2 AA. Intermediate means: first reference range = 214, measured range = 224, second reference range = 210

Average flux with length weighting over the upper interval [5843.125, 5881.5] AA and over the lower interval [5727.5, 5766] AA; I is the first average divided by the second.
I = 0.93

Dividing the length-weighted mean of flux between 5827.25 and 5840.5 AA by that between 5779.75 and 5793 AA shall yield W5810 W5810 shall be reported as 1.04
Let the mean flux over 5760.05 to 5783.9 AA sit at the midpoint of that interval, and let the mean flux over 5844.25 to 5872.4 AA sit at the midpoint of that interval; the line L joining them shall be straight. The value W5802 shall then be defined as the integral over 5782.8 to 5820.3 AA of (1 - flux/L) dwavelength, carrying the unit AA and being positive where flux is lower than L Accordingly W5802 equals 2.0 AA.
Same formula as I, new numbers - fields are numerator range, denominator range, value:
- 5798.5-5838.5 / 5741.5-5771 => 0.96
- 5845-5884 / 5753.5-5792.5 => 0.92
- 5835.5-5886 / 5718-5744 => 0.95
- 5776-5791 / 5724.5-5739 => 1.02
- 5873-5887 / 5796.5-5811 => 0.92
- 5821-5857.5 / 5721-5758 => 1.02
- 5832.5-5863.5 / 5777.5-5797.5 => 0.99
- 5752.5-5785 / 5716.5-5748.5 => 1.04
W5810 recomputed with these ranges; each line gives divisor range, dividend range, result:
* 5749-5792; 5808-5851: 0.99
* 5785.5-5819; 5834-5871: 1.01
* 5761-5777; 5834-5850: 0.99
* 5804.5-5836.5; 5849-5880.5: 0.95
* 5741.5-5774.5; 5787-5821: 0.95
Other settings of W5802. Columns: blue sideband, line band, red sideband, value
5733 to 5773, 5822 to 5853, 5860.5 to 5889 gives -2.6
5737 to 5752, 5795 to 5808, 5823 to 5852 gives 0.4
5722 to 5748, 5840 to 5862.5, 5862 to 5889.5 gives -1.6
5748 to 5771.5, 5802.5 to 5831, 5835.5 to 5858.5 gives 0.5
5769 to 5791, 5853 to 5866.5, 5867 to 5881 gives 0.6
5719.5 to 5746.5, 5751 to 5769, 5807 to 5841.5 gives -1.0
